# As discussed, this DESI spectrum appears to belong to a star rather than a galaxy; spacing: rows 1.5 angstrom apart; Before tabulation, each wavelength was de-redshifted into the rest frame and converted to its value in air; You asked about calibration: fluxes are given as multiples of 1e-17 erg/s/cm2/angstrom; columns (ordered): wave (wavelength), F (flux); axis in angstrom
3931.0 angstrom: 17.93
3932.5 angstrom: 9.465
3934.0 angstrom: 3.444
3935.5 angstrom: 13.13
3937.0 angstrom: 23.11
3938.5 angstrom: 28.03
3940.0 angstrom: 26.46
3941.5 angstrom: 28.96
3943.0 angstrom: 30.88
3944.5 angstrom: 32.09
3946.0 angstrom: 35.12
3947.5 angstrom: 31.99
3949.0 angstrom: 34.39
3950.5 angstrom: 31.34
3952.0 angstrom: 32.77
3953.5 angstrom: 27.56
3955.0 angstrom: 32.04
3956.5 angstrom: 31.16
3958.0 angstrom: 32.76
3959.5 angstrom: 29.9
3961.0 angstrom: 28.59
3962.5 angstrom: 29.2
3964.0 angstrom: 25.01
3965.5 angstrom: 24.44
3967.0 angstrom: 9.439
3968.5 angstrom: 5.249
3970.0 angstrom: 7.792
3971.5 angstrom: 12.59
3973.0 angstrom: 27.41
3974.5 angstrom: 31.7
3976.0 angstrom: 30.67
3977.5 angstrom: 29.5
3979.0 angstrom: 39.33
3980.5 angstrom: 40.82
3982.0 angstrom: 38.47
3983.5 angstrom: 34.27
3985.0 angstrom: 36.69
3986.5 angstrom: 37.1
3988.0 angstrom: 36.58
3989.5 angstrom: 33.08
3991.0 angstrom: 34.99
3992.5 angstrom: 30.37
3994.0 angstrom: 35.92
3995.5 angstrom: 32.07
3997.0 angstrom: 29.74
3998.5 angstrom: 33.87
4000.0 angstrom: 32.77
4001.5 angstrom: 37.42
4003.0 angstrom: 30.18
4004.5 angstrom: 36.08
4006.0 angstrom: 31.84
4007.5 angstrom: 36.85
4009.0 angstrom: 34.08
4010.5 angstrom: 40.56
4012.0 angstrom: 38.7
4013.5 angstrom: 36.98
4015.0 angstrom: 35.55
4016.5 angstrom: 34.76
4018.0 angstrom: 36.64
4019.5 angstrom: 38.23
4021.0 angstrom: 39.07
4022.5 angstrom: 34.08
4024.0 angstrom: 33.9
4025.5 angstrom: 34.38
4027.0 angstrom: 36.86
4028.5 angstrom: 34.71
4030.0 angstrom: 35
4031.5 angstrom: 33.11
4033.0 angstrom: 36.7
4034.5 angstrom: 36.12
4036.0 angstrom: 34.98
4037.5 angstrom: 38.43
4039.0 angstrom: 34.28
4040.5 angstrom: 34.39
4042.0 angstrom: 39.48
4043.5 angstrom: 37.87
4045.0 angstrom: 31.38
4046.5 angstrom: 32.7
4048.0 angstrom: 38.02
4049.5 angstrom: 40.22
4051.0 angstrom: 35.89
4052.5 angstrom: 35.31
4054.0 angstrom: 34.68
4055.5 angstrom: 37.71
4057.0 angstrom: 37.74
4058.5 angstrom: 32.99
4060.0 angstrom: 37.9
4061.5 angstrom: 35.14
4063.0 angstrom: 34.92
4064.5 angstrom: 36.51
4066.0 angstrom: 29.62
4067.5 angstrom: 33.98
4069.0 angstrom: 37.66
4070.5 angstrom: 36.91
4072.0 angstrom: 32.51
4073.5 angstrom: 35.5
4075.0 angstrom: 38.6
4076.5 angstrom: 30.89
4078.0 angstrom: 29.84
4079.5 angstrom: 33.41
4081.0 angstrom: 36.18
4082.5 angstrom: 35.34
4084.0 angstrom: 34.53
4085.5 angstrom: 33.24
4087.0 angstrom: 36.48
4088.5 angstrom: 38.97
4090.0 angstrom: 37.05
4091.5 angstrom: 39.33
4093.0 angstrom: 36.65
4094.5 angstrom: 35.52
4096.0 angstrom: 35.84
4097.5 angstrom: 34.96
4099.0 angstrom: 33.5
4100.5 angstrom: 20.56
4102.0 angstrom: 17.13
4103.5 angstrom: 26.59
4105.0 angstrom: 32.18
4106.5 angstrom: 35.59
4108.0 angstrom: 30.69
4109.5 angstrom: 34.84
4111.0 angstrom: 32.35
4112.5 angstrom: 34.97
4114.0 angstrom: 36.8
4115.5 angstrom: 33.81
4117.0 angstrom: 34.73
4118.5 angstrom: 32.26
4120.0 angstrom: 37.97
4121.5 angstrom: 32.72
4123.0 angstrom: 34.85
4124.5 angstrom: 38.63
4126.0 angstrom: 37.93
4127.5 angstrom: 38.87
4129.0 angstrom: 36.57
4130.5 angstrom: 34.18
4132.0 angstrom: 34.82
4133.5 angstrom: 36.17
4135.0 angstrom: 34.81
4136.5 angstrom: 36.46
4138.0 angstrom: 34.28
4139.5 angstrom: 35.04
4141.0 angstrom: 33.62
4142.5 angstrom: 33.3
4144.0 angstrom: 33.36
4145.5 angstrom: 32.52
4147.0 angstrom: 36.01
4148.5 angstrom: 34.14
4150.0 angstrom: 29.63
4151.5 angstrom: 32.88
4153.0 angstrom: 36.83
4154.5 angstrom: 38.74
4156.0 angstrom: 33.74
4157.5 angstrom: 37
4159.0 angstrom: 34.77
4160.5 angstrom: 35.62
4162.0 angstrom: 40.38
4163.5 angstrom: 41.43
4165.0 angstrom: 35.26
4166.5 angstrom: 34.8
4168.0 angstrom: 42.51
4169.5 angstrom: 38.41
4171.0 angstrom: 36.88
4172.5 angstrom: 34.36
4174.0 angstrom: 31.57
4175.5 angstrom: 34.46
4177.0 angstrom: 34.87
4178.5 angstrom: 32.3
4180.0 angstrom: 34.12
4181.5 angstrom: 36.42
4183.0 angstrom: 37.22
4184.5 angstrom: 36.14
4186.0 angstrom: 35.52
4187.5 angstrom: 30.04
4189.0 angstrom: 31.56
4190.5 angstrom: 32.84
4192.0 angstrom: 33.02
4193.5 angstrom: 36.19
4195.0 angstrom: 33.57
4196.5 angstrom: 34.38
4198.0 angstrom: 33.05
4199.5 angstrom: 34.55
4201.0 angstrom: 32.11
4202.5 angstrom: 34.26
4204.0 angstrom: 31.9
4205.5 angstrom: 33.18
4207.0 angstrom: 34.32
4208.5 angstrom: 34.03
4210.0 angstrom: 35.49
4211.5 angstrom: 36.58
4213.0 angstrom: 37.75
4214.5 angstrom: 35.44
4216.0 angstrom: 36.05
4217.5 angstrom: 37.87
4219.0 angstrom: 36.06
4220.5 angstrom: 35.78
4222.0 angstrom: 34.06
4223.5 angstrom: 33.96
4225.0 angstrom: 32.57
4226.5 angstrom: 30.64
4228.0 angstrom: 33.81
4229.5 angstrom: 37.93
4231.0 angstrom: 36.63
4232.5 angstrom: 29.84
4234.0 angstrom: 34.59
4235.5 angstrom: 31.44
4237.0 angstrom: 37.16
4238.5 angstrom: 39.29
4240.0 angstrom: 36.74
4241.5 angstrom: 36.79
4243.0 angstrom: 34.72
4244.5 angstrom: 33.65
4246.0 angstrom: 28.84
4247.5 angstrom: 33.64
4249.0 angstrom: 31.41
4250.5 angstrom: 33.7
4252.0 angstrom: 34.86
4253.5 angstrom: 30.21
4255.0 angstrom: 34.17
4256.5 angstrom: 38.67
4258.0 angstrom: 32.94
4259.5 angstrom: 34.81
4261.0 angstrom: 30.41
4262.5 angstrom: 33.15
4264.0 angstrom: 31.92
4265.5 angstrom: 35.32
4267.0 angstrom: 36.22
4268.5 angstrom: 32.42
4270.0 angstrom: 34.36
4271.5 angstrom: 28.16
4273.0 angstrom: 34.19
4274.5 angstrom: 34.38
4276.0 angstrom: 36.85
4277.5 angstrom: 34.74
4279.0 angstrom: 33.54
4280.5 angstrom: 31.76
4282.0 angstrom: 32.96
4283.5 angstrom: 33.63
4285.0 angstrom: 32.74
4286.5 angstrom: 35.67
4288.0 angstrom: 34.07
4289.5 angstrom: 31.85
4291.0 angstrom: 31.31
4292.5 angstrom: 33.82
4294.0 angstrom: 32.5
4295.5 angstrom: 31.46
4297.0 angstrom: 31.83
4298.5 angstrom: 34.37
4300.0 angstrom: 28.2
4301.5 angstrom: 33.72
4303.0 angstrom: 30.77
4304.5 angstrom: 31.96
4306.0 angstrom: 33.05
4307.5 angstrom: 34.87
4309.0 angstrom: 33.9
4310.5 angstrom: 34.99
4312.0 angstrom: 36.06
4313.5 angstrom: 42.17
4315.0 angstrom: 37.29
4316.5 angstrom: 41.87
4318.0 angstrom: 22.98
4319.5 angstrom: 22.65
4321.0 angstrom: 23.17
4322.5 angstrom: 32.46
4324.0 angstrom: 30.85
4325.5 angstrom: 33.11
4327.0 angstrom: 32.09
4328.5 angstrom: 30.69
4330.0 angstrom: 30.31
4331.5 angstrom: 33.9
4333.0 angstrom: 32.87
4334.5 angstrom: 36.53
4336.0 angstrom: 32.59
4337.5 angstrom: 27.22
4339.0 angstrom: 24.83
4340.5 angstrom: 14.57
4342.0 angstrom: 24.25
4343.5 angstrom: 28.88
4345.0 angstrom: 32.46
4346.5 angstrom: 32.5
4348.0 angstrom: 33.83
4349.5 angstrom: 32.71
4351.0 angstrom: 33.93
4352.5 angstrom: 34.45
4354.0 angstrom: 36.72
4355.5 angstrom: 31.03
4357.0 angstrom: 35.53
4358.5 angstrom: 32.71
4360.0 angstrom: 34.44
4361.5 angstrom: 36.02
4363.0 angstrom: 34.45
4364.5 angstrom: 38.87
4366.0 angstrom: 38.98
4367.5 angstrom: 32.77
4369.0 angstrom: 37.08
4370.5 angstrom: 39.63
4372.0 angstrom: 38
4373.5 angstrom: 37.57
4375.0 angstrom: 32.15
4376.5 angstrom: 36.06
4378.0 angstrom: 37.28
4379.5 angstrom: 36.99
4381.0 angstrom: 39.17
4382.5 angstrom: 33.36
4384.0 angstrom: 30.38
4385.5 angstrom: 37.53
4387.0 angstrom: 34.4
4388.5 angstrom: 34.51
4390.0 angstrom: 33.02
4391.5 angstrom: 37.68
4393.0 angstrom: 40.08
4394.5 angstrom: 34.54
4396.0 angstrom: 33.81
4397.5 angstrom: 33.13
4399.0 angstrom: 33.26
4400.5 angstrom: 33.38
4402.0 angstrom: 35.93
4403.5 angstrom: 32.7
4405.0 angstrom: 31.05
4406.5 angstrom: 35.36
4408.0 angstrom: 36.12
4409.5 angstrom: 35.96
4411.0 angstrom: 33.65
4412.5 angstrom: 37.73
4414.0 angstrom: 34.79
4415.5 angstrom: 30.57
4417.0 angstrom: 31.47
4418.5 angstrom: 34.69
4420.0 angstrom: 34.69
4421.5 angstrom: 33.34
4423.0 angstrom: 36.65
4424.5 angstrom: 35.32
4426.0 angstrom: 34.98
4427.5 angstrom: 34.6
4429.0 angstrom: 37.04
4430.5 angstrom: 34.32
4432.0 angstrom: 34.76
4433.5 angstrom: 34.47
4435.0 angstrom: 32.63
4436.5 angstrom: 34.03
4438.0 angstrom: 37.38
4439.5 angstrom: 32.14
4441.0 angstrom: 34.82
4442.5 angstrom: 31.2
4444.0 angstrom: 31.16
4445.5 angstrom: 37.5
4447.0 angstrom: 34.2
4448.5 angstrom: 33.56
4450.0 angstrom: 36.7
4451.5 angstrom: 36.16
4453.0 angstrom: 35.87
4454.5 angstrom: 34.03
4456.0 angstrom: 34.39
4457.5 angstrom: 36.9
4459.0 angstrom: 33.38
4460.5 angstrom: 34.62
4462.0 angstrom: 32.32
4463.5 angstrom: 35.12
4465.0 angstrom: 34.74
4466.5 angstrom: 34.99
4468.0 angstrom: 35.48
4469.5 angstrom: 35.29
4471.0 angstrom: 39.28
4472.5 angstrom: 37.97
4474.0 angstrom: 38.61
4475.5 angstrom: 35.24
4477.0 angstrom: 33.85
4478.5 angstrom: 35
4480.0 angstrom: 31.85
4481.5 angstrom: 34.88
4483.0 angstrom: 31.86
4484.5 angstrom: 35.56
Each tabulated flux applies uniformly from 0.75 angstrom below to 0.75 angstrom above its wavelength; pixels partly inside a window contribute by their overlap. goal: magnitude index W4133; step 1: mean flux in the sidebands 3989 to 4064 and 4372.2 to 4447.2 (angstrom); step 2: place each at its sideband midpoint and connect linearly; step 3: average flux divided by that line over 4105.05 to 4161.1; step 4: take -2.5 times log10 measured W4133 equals 0.01 mag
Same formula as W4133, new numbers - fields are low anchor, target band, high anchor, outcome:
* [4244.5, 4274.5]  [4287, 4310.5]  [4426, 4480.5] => 0.03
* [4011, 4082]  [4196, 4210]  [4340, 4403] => 0.04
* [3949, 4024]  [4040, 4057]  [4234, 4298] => -0.13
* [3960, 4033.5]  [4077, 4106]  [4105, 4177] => 0.04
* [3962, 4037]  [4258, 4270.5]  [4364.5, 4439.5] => 0.02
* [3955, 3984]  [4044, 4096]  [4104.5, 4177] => -0.12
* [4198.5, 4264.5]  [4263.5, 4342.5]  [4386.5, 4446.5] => 0.07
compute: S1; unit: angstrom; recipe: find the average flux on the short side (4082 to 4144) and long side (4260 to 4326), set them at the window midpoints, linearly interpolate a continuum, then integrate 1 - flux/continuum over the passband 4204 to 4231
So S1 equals -1.2 angstrom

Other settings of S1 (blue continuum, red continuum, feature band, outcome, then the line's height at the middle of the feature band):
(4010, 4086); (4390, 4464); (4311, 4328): 1.3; 34.8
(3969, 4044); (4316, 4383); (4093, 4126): 0.7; 33.6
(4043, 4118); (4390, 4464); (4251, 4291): 1.0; 34.4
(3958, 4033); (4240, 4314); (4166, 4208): -1.8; 33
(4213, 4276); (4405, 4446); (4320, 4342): 3.1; 34.3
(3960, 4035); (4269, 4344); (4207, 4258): -4.2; 32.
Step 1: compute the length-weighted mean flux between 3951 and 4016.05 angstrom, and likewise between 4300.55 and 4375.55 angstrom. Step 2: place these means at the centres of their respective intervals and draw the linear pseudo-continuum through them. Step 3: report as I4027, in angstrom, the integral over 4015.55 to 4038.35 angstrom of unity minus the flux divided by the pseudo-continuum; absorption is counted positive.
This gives -3.3 angstrom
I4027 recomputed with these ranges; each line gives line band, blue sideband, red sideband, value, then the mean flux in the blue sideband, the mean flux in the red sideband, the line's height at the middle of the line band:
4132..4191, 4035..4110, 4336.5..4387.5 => -1.61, 34.5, 33.5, 34.2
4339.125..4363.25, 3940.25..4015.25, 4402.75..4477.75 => 1.78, 31.1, 34.8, 34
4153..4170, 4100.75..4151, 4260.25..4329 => -1.99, 33.7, 32.8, 33.5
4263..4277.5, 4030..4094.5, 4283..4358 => -0.50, 35.5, 32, 32.7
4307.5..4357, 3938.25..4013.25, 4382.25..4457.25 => 3.20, 30.8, 34.5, 33.8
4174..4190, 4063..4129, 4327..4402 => -0.05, 34.1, 33.7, 34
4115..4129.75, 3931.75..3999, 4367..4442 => -2.54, 28.2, 34.9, 30.6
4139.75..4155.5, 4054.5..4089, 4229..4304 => 0.15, 35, 33.5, 34.5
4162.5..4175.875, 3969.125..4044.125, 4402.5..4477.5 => -0.94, 34.1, 34.8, 34.3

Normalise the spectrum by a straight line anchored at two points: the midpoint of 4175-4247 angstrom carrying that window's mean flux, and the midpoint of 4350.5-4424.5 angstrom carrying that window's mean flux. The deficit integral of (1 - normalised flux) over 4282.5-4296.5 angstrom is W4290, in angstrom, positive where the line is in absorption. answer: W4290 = 0.7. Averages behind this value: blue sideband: 34.4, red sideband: 35.1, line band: 33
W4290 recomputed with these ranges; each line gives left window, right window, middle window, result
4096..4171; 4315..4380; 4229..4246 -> -0.7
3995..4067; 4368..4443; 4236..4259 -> 0.5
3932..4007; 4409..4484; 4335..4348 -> 2.2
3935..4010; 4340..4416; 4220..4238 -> -0.7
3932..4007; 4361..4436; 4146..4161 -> -1.6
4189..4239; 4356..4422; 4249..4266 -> 0.5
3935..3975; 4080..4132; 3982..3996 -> -3.5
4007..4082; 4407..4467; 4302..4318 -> -0.1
